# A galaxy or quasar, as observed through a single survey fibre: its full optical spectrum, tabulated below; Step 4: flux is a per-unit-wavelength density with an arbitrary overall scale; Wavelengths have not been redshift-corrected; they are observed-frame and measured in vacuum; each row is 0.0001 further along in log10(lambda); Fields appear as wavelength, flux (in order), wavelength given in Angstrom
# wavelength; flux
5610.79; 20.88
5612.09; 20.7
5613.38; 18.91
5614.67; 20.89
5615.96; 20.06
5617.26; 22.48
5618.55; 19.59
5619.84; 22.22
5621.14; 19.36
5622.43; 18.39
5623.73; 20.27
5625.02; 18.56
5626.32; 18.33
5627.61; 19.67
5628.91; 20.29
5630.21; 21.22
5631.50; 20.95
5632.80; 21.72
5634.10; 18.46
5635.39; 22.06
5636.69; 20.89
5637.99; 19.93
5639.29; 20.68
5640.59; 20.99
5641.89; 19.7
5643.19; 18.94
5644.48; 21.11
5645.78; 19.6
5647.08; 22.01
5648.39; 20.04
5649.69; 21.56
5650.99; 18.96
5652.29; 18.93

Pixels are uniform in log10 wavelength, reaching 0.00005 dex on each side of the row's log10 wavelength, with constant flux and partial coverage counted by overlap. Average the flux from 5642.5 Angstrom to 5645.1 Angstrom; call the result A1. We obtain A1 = 20.1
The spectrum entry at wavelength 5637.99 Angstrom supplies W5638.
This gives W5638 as 19.93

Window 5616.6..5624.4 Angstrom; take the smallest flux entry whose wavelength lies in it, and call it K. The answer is 18.39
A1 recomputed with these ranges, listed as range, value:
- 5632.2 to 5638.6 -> 20.6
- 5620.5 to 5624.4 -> 19.4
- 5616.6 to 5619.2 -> 21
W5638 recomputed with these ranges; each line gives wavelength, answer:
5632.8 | 21.72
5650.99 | 18.96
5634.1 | 18.46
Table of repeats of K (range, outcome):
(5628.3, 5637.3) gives 18.46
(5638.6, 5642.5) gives 19.7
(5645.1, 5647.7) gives 19.6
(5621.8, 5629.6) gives 18.33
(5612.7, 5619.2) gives 18.91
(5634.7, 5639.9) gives 19.93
